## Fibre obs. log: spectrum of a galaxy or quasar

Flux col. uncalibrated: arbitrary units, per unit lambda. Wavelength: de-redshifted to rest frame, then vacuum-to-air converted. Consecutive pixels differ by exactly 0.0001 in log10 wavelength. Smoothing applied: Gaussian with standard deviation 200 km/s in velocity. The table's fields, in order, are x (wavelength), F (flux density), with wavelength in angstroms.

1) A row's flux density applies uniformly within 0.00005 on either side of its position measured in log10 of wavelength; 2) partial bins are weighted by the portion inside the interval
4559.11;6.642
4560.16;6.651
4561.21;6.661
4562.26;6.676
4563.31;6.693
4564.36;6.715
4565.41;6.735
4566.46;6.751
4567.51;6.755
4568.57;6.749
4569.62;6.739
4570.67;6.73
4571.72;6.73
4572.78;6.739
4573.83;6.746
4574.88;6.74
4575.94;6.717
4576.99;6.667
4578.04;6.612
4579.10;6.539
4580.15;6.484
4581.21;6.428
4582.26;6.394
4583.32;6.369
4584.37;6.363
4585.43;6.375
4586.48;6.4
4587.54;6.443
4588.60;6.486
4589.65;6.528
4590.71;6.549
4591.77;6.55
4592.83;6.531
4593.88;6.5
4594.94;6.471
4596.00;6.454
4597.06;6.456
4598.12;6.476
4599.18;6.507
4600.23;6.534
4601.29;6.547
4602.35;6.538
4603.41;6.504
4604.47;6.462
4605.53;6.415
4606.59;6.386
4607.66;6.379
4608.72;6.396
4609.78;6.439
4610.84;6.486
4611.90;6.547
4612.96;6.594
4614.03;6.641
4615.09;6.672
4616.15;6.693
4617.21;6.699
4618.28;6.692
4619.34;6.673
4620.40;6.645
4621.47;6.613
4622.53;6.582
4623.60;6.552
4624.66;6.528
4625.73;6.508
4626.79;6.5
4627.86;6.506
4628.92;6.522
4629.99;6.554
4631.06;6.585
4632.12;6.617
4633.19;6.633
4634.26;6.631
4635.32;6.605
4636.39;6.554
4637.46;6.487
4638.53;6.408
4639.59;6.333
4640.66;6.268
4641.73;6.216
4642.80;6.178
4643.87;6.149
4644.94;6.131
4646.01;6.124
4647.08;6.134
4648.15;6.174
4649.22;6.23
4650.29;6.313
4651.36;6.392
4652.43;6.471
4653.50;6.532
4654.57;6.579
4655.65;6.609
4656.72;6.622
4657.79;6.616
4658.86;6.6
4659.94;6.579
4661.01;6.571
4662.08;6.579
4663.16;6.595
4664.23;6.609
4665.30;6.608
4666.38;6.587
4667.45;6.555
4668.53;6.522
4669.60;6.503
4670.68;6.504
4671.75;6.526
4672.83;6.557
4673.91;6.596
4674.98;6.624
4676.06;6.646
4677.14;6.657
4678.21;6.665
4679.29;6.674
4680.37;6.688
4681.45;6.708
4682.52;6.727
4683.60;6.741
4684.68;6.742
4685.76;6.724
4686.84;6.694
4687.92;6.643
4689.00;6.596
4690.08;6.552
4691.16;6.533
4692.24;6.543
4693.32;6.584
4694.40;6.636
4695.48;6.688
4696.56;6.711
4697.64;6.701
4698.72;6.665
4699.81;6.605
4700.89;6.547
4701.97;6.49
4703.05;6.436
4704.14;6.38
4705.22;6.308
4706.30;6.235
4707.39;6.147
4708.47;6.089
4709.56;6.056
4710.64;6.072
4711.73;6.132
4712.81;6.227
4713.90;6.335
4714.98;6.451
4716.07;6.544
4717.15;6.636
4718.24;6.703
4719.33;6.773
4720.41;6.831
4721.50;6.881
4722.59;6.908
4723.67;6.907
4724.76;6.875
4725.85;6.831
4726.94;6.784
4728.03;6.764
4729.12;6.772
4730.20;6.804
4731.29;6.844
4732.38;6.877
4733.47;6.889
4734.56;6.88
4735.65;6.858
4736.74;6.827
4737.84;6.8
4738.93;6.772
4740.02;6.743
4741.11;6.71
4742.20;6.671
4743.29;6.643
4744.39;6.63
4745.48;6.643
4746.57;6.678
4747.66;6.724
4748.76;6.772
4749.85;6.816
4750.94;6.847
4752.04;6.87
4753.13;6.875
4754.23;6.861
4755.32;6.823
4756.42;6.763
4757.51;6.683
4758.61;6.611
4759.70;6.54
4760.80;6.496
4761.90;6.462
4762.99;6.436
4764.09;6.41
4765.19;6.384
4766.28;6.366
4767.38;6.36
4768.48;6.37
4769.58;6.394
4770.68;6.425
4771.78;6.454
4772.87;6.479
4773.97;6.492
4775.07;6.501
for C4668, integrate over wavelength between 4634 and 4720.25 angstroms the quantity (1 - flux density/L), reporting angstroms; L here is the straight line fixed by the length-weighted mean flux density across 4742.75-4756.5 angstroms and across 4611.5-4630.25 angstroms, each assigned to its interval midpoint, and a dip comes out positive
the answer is 2.2 angstroms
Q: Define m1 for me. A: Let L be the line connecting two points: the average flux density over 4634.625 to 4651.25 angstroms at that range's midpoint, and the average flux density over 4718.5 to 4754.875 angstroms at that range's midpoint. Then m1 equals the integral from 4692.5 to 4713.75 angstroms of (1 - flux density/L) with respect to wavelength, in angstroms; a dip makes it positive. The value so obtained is 0.7 angstroms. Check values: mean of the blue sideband 6.29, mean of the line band 6.41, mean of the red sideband 6.8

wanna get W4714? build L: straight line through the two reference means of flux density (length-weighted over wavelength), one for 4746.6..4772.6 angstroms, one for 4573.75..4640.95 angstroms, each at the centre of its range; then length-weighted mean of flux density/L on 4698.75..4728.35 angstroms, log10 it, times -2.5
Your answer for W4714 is 0.01 mag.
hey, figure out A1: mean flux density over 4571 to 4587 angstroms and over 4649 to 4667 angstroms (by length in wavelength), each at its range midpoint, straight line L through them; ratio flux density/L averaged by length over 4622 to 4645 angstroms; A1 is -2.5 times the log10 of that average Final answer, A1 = 0.01 mag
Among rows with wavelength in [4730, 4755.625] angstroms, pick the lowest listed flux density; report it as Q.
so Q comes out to 6.63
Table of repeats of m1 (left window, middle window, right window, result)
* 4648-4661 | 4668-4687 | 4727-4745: -0.2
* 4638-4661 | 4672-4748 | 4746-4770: -1.4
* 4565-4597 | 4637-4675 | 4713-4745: 1.2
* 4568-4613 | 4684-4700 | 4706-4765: -0.1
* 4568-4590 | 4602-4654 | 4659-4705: 0.9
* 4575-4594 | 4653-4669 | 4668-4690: 0.1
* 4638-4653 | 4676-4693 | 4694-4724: -0.7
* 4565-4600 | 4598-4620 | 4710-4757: 0.2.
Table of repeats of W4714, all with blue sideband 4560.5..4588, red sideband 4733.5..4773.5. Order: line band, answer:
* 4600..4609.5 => 0.03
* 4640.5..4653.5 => 0.06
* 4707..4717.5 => 0.06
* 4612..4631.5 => 0.00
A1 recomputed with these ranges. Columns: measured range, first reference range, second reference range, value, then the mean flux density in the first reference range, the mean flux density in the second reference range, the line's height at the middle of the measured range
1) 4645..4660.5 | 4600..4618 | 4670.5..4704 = 0.03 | 6.52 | 6.62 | 6.58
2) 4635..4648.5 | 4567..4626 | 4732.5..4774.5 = 0.05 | 6.55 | 6.65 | 6.58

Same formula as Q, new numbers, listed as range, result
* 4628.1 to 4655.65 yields 6.124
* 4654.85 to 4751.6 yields 6.056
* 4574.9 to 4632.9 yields 6.363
